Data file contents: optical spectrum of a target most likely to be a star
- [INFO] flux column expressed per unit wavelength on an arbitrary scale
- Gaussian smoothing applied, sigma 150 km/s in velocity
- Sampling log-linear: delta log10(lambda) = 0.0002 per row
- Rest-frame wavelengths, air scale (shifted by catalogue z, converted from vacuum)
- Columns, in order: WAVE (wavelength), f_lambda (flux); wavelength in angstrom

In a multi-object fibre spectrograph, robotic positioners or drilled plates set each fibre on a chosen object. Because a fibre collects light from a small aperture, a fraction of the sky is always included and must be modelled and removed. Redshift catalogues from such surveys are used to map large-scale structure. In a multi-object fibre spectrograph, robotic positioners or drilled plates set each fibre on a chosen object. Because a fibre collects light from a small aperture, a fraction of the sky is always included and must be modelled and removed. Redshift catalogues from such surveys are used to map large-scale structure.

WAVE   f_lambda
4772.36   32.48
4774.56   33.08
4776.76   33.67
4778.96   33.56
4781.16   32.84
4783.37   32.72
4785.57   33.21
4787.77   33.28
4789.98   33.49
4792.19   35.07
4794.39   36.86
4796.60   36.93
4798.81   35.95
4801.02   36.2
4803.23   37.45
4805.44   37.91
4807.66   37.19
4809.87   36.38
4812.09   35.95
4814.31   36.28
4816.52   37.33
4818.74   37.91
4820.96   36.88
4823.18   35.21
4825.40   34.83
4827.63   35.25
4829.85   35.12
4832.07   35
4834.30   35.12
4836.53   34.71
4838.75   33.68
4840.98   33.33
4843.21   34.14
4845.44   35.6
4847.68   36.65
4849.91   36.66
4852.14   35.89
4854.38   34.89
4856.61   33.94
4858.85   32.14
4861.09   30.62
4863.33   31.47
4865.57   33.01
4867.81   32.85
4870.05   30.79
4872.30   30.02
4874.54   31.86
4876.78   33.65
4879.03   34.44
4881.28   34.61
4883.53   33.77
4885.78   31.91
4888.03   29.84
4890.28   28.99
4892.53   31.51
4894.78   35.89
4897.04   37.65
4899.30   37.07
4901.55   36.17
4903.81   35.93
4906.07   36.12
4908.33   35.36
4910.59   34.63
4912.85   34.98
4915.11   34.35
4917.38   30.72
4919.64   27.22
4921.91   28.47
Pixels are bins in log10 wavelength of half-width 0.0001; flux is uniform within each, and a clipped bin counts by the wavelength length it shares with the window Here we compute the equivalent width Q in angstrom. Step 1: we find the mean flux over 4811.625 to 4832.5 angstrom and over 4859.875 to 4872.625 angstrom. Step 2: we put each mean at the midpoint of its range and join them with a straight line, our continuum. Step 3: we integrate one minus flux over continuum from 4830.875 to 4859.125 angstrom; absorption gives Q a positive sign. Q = -1.0 angstrom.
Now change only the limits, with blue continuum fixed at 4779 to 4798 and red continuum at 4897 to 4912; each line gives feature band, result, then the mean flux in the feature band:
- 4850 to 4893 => 3.6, 32.5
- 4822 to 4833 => -0.1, 35.1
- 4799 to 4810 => -0.8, 37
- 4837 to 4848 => 0.2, 34.5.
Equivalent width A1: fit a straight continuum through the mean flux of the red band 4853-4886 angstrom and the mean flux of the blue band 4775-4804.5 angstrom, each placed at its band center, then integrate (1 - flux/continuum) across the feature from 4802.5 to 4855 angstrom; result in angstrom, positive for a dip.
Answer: -3.2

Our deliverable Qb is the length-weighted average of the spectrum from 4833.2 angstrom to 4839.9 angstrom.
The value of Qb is 34.5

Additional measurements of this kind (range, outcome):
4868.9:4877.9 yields 31.6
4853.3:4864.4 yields 32.6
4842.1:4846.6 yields 34.8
